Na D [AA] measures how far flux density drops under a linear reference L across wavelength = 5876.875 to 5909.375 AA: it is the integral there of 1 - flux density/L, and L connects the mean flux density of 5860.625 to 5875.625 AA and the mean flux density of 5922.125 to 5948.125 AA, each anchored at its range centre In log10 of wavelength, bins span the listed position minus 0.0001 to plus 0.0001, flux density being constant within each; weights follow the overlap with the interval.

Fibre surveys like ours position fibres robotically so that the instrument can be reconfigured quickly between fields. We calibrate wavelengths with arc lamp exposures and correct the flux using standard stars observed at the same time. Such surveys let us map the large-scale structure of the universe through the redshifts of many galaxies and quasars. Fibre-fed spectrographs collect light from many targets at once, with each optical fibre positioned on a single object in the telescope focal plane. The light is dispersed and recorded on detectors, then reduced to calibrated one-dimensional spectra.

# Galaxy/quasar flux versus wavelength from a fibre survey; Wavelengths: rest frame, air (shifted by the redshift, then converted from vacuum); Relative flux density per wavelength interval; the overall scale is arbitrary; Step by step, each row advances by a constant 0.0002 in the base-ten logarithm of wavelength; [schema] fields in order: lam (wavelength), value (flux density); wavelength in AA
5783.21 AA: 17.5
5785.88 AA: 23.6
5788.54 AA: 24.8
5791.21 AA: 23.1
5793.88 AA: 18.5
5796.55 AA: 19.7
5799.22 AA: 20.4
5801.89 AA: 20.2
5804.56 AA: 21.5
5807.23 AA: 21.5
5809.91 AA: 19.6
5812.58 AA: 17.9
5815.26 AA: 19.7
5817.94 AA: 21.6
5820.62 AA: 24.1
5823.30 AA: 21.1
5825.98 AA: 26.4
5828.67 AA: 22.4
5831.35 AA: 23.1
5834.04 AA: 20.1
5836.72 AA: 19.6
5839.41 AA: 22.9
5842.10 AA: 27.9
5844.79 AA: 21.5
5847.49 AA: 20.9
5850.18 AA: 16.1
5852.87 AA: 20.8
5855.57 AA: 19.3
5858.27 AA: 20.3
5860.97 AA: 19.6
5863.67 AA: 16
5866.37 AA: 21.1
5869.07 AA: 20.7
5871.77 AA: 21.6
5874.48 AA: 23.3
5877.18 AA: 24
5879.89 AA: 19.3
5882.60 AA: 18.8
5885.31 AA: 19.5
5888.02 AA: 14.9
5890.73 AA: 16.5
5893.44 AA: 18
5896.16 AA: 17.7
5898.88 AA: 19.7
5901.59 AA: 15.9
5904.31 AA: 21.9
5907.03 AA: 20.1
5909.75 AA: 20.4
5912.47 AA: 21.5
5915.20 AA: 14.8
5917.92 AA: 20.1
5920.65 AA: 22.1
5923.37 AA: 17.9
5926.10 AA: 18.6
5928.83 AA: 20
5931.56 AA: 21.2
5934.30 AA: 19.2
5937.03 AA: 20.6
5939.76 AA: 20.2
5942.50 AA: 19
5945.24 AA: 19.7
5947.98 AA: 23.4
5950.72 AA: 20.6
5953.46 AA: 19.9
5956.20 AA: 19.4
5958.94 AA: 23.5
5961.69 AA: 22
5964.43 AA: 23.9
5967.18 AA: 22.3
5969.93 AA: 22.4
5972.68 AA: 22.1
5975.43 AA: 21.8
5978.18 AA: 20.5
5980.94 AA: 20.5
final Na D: 2.3 AA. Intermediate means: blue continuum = 20.4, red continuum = 19.8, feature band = 18.7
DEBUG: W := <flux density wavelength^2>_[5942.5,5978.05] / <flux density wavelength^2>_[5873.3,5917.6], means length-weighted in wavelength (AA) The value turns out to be 1.2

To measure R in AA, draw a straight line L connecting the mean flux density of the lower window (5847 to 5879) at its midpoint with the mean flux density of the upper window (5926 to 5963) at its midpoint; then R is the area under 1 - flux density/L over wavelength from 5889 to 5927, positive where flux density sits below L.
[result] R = 2.86 AA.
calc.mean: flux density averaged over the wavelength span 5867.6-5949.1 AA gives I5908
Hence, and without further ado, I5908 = 19.7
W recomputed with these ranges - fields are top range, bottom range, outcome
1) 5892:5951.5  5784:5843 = 0.94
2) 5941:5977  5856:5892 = 1.13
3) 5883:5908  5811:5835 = 0.86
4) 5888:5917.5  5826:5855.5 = 0.87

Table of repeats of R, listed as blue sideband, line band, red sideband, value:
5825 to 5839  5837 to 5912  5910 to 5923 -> 3.4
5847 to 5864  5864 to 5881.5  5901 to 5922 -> -1.8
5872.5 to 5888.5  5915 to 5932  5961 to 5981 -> 1.4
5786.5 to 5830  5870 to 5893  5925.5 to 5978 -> 1.7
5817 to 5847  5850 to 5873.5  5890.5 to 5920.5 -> 1.6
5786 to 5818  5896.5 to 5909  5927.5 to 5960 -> 0.8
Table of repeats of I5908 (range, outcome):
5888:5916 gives 18.5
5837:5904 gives 19.9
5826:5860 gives 21.4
